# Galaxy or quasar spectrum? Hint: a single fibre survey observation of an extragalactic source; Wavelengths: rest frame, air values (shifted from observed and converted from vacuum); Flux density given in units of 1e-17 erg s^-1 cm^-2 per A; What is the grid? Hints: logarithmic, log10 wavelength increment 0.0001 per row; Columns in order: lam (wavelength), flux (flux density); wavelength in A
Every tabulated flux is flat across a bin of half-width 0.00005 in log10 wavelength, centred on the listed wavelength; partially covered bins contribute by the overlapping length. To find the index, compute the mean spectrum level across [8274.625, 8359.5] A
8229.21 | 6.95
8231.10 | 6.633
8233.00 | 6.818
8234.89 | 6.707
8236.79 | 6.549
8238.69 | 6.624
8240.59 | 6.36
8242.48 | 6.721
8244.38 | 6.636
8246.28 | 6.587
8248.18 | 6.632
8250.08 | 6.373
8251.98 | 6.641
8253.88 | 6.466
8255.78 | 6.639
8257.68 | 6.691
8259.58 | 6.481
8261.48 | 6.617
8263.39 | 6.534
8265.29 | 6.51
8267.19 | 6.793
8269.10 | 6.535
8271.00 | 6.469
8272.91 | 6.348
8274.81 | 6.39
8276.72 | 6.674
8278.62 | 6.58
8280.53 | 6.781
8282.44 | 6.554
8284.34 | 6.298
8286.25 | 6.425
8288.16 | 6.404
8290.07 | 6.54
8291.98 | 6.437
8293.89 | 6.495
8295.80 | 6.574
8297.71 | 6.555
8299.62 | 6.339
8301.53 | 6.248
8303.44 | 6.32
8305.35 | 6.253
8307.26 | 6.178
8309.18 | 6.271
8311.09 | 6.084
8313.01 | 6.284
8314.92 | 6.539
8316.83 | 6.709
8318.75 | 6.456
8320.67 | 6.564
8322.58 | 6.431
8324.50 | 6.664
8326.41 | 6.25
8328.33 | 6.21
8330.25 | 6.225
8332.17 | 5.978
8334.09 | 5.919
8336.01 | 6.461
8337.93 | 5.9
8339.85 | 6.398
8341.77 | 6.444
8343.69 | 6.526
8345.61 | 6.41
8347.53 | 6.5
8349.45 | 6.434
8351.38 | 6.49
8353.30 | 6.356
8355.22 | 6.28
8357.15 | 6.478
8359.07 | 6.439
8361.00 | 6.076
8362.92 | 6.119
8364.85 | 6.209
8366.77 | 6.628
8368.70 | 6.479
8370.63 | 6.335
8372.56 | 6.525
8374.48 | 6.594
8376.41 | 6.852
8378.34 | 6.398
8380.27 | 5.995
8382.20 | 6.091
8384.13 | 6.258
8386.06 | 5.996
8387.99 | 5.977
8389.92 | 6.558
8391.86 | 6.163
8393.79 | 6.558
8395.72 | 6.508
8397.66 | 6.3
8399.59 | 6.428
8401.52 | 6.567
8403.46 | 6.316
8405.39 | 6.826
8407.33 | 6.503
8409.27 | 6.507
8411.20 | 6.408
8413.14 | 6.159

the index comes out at 6.39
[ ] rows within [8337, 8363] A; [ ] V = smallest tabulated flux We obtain 5.9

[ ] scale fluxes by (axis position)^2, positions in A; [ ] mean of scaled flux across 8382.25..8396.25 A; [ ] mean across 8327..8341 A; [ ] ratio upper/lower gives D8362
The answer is 1.03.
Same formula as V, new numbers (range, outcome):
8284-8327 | 6.084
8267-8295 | 6.298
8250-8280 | 6.348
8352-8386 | 5.995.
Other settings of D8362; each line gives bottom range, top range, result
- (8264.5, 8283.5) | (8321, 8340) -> 0.96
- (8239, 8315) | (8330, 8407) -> 1.00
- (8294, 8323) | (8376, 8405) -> 1.01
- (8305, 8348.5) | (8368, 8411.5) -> 1.03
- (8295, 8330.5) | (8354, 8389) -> 1.00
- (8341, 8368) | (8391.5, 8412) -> 1.03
